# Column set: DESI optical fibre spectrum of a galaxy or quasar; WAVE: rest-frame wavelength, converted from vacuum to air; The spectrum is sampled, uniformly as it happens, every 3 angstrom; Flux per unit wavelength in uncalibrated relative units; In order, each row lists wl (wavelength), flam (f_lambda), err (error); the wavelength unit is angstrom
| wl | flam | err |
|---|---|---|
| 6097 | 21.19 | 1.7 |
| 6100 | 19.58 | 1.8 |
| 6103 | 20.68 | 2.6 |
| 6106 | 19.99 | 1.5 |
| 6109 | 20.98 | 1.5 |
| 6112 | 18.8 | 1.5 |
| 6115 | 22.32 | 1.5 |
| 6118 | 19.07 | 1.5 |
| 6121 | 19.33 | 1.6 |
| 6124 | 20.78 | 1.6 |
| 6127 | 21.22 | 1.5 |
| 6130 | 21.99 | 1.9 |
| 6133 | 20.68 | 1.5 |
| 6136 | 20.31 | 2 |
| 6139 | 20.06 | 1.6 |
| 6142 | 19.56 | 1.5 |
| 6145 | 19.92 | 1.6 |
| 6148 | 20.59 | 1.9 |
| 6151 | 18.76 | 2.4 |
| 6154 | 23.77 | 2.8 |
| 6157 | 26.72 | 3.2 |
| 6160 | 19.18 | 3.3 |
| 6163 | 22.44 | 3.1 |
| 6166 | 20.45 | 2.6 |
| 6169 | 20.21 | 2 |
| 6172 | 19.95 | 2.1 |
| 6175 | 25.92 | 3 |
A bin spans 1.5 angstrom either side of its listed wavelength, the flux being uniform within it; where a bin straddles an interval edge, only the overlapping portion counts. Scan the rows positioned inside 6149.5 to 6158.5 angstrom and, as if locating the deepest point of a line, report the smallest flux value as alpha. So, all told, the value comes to 18.76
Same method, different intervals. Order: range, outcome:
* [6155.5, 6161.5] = 19.18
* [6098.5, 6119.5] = 18.8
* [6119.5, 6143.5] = 19.33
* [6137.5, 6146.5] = 19.56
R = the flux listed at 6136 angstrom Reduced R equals 20.31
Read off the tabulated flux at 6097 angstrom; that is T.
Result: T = 21.19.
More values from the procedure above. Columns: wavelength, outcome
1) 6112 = 18.8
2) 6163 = 22.44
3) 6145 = 19.92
